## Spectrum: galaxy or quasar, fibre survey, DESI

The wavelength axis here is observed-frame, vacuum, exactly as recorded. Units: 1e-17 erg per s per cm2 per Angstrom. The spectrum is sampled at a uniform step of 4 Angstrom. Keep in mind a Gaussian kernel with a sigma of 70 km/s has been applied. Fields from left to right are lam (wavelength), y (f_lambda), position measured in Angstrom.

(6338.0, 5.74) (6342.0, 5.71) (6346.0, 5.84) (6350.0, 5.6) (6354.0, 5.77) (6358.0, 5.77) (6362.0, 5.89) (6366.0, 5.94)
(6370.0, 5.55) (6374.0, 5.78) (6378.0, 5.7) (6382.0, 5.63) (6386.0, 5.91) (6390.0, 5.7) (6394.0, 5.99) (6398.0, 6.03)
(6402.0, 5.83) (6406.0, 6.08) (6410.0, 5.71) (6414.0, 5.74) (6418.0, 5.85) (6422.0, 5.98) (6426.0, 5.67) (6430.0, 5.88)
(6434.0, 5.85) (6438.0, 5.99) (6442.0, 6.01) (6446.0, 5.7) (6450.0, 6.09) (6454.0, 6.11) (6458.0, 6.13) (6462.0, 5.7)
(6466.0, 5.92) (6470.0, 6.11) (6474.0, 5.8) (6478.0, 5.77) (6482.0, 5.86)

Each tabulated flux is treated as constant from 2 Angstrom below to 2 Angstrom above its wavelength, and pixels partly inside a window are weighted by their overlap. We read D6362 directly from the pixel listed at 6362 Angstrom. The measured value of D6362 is 5.89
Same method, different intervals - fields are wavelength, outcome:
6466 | 5.92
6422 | 5.98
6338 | 5.74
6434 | 5.85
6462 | 5.7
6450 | 6.09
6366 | 5.94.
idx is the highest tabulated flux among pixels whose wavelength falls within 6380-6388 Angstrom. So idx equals 5.91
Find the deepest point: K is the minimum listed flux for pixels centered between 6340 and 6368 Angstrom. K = 5.6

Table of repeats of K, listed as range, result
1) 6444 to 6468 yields 5.7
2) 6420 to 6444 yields 5.67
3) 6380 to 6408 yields 5.63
